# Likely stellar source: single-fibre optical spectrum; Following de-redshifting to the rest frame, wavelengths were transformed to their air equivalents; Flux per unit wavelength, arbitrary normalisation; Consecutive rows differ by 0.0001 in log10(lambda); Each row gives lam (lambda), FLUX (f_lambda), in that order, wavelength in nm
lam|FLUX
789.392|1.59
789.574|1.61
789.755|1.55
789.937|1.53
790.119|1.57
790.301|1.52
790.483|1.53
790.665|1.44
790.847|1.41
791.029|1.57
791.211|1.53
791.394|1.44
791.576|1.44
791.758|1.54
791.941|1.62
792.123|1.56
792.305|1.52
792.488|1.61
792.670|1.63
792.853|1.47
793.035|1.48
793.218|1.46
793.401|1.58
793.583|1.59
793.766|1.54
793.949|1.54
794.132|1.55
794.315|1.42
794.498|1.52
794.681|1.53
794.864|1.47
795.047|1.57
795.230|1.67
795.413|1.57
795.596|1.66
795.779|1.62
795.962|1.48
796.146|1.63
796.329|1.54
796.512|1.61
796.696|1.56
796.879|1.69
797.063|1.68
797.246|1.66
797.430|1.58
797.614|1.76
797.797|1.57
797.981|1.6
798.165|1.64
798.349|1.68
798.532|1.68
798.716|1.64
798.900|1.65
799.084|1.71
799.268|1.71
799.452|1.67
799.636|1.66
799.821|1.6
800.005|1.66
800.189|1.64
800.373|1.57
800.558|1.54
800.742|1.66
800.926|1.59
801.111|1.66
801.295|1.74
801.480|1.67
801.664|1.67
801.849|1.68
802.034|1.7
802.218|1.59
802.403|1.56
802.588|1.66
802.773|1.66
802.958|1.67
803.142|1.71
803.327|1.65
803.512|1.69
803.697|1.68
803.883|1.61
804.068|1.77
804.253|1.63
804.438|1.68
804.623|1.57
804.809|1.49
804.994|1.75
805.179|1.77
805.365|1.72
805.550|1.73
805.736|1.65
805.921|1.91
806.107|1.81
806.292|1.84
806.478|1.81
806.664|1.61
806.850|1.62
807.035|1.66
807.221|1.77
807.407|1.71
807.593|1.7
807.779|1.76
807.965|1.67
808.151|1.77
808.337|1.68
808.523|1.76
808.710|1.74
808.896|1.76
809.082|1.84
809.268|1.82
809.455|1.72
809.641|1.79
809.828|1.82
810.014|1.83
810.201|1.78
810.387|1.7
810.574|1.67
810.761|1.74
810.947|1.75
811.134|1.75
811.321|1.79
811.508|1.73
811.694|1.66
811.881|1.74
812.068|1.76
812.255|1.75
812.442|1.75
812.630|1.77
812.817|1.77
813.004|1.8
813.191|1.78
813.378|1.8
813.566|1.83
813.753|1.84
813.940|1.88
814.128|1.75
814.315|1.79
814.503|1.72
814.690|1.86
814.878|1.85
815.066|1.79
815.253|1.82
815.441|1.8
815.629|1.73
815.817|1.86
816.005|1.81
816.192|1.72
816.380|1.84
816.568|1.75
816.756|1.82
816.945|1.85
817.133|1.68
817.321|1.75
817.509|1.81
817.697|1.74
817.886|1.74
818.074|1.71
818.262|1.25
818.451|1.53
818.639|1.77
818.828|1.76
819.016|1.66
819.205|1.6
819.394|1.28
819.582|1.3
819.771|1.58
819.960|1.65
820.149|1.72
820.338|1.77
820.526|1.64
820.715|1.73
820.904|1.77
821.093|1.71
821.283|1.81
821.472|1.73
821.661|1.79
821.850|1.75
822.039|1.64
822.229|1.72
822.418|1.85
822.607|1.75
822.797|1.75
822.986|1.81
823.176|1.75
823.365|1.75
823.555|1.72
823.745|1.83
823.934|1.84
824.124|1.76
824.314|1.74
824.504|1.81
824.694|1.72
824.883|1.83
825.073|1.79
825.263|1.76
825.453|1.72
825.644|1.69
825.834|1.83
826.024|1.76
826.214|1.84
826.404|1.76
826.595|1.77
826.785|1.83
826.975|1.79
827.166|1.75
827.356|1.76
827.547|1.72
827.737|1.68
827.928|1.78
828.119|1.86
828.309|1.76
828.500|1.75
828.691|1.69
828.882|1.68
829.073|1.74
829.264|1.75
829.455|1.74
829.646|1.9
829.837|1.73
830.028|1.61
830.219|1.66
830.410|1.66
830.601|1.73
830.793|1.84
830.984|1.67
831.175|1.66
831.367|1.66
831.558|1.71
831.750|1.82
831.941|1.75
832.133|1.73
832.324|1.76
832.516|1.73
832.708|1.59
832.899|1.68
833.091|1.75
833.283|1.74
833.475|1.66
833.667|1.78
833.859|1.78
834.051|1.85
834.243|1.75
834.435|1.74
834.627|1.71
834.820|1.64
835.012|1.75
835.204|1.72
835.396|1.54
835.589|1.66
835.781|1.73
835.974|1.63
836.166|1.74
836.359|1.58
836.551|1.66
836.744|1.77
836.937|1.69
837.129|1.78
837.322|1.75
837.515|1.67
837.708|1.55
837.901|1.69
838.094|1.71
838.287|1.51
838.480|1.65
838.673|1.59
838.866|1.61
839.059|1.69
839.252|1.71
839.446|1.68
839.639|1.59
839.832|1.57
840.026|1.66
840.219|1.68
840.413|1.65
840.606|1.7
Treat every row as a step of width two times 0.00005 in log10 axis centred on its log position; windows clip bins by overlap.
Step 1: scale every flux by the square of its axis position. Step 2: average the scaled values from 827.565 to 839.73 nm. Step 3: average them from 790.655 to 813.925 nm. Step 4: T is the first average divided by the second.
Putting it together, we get 1.11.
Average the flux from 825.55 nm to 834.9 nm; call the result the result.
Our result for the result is 1.74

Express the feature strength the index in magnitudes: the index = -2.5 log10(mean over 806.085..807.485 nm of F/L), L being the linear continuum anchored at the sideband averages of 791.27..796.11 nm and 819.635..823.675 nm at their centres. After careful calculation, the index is -0.06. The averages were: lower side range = 1.54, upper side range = 1.73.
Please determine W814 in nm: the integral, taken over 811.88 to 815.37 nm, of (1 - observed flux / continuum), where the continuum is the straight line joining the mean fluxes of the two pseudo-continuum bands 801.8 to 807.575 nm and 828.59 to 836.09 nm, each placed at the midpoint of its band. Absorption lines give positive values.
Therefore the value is -0.20 nm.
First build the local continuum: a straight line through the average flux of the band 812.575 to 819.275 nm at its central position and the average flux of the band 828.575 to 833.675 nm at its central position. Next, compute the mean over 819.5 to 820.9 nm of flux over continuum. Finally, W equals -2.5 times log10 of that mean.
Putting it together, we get 0.068 mag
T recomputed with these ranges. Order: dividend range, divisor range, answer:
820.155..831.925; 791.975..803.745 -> 1.16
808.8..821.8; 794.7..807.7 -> 1.09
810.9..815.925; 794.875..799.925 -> 1.14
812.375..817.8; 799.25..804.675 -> 1.12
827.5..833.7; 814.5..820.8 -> 1.05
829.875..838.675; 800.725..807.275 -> 1.09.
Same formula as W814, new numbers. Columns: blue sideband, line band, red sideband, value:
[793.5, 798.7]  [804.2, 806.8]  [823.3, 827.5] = -0.09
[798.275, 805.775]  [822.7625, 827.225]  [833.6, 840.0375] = -0.27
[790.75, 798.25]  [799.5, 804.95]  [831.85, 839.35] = -0.20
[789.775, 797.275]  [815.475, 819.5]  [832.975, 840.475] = -0.19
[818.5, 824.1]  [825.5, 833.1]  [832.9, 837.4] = -0.13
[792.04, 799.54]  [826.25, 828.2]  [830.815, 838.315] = -0.10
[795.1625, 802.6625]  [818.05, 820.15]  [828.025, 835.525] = 0.17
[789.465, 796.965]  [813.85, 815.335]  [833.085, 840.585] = -0.18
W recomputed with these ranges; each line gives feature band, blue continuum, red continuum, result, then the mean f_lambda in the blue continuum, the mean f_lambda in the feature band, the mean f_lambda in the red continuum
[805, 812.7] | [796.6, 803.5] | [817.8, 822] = -0.06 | 1.65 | 1.75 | 1.65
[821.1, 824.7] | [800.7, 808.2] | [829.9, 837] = -0.04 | 1.69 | 1.76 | 1.71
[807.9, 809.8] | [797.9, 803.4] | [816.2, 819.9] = -0.07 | 1.65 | 1.76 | 1.65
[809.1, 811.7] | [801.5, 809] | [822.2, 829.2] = -0.03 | 1.7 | 1.76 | 1.77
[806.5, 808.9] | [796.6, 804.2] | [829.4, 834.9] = -0.03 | 1.65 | 1.71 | 1.73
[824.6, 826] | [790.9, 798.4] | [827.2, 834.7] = -0.04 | 1.57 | 1.76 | 1.73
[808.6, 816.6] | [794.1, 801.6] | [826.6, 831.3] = -0.06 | 1.62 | 1.78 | 1.74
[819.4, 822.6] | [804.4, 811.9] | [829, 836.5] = 0.02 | 1.73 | 1.69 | 1.71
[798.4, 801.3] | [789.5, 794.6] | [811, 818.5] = -0.03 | 1.53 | 1.65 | 1.76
